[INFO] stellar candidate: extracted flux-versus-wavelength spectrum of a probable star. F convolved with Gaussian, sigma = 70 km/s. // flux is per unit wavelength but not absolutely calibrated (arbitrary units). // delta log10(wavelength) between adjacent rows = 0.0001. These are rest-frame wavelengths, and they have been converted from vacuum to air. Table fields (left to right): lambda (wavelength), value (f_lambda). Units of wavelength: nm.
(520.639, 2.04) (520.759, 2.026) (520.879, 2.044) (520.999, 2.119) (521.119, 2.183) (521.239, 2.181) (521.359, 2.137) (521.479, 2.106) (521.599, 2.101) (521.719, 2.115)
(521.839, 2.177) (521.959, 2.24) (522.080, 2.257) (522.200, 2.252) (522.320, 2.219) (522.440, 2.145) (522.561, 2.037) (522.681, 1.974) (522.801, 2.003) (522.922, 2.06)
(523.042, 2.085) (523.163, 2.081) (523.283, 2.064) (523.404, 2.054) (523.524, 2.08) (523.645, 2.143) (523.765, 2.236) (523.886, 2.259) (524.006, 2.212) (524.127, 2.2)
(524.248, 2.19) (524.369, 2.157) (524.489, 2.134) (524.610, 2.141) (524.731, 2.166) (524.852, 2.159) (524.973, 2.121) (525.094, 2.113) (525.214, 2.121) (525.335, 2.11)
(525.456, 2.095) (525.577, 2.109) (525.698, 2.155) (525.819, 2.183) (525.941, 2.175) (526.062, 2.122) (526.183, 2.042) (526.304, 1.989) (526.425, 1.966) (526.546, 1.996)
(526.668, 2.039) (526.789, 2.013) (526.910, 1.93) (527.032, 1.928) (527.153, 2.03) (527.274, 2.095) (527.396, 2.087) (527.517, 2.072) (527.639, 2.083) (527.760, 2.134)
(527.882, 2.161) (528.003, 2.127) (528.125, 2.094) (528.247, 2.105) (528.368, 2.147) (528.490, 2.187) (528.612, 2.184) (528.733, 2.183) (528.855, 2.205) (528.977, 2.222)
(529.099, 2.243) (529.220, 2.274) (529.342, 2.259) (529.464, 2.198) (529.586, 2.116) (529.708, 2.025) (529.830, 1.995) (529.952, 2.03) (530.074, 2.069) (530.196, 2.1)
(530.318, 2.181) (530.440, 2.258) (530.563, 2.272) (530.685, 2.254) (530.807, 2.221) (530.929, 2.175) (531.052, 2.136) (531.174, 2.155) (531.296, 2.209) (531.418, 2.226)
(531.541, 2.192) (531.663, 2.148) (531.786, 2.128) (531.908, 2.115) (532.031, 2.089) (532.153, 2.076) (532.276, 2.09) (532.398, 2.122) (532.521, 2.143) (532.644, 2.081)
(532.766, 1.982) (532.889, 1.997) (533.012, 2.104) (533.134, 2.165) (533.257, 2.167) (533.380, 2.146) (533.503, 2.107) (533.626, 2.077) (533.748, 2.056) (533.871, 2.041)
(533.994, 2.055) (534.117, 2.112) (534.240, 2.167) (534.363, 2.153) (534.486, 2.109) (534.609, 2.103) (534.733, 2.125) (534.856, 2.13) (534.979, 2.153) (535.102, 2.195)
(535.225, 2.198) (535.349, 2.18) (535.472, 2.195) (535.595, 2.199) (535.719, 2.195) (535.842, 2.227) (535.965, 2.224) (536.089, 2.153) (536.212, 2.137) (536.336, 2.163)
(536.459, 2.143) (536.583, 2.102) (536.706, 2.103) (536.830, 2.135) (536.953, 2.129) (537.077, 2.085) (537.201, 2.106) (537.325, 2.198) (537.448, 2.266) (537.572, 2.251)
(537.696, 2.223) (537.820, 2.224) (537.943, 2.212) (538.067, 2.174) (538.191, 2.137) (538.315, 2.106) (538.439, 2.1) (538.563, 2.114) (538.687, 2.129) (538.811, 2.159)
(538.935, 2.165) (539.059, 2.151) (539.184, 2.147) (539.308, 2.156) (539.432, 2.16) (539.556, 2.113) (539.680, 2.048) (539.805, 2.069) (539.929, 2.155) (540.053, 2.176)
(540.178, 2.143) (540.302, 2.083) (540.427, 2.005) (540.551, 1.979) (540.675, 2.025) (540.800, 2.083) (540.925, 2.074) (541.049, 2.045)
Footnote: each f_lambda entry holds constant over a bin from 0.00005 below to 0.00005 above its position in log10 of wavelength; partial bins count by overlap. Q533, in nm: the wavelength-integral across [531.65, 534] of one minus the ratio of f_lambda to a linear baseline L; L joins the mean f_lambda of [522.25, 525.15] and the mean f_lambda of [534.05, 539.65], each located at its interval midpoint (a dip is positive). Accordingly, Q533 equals 0.06 nm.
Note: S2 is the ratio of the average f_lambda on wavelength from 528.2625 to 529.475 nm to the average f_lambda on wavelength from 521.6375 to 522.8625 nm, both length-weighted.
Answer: 1.03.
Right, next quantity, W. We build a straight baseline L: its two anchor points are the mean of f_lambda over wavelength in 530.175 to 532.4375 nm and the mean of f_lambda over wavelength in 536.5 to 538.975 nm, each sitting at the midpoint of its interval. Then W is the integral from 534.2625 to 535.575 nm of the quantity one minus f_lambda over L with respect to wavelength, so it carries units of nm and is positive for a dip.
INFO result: 0.00 nm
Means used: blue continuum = 2.17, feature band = 2.16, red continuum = 2.16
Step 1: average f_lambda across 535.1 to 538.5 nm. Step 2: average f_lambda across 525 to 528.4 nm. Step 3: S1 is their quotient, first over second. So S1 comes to 1.04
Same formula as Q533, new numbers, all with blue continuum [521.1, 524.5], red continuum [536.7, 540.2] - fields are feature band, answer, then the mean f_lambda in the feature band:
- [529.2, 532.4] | -0.009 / 2.15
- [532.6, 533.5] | 0.023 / 2.09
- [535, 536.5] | -0.025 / 2.18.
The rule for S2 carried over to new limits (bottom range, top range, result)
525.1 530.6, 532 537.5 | 1.01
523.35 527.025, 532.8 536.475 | 1.01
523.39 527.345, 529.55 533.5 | 1.01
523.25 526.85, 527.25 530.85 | 1.02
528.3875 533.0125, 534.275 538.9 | 1.01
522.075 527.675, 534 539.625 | 1.03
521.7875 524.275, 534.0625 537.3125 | 1.01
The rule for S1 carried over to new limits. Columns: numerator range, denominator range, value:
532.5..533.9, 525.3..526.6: 1.00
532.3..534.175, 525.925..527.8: 1.02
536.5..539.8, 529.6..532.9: 1.01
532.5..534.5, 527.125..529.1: 0.98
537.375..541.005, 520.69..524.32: 1.00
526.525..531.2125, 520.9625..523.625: 1.00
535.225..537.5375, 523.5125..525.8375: 1.00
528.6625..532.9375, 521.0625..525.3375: 1.00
